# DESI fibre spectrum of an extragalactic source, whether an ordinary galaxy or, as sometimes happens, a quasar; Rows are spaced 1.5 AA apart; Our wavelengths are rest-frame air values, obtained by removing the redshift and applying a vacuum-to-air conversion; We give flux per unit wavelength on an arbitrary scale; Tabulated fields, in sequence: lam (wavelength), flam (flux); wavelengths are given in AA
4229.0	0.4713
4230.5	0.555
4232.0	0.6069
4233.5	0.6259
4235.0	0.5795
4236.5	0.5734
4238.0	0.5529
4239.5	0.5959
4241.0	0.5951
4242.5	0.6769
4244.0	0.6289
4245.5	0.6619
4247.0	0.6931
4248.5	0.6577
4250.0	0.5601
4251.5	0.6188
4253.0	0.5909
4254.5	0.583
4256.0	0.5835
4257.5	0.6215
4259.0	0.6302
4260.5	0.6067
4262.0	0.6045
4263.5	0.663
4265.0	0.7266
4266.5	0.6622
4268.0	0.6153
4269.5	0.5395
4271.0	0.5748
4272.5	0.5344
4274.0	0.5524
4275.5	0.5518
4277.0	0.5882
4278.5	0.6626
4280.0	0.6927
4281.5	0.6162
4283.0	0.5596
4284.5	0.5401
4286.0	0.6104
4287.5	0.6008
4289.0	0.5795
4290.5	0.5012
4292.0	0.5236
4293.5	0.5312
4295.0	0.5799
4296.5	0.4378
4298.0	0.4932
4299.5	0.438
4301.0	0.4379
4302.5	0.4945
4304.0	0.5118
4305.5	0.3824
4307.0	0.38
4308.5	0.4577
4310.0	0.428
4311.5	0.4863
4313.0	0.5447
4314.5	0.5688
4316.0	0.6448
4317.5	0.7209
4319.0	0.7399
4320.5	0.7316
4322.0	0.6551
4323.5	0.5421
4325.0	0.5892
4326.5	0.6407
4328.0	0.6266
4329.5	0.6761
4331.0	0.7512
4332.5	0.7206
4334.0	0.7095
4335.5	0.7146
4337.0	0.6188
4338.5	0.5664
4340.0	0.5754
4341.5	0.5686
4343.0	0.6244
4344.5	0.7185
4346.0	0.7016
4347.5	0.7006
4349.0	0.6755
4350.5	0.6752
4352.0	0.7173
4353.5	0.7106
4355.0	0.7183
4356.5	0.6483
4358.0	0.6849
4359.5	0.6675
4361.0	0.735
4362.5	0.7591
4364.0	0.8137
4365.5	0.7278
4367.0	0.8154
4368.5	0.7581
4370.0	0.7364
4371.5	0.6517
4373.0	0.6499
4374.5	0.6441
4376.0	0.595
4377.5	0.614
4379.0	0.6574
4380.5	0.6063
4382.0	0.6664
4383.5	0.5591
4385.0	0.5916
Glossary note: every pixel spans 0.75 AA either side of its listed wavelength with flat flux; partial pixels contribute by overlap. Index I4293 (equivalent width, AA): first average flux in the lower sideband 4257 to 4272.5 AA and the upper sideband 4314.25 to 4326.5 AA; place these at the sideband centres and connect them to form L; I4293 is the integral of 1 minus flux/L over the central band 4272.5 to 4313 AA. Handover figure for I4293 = 7.0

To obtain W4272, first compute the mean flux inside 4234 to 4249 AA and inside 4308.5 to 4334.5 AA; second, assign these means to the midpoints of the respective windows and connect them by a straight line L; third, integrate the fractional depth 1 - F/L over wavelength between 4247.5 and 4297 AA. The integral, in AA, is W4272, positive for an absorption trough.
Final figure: 2.5 AA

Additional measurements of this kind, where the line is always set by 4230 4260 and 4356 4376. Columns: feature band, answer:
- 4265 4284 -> 1.0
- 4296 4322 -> 5.3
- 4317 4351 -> 1.1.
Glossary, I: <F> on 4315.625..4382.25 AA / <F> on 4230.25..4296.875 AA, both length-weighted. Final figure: 1.13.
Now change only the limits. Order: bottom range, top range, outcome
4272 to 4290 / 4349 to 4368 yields 1.22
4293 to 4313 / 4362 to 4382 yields 1.48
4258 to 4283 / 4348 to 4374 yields 1.17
